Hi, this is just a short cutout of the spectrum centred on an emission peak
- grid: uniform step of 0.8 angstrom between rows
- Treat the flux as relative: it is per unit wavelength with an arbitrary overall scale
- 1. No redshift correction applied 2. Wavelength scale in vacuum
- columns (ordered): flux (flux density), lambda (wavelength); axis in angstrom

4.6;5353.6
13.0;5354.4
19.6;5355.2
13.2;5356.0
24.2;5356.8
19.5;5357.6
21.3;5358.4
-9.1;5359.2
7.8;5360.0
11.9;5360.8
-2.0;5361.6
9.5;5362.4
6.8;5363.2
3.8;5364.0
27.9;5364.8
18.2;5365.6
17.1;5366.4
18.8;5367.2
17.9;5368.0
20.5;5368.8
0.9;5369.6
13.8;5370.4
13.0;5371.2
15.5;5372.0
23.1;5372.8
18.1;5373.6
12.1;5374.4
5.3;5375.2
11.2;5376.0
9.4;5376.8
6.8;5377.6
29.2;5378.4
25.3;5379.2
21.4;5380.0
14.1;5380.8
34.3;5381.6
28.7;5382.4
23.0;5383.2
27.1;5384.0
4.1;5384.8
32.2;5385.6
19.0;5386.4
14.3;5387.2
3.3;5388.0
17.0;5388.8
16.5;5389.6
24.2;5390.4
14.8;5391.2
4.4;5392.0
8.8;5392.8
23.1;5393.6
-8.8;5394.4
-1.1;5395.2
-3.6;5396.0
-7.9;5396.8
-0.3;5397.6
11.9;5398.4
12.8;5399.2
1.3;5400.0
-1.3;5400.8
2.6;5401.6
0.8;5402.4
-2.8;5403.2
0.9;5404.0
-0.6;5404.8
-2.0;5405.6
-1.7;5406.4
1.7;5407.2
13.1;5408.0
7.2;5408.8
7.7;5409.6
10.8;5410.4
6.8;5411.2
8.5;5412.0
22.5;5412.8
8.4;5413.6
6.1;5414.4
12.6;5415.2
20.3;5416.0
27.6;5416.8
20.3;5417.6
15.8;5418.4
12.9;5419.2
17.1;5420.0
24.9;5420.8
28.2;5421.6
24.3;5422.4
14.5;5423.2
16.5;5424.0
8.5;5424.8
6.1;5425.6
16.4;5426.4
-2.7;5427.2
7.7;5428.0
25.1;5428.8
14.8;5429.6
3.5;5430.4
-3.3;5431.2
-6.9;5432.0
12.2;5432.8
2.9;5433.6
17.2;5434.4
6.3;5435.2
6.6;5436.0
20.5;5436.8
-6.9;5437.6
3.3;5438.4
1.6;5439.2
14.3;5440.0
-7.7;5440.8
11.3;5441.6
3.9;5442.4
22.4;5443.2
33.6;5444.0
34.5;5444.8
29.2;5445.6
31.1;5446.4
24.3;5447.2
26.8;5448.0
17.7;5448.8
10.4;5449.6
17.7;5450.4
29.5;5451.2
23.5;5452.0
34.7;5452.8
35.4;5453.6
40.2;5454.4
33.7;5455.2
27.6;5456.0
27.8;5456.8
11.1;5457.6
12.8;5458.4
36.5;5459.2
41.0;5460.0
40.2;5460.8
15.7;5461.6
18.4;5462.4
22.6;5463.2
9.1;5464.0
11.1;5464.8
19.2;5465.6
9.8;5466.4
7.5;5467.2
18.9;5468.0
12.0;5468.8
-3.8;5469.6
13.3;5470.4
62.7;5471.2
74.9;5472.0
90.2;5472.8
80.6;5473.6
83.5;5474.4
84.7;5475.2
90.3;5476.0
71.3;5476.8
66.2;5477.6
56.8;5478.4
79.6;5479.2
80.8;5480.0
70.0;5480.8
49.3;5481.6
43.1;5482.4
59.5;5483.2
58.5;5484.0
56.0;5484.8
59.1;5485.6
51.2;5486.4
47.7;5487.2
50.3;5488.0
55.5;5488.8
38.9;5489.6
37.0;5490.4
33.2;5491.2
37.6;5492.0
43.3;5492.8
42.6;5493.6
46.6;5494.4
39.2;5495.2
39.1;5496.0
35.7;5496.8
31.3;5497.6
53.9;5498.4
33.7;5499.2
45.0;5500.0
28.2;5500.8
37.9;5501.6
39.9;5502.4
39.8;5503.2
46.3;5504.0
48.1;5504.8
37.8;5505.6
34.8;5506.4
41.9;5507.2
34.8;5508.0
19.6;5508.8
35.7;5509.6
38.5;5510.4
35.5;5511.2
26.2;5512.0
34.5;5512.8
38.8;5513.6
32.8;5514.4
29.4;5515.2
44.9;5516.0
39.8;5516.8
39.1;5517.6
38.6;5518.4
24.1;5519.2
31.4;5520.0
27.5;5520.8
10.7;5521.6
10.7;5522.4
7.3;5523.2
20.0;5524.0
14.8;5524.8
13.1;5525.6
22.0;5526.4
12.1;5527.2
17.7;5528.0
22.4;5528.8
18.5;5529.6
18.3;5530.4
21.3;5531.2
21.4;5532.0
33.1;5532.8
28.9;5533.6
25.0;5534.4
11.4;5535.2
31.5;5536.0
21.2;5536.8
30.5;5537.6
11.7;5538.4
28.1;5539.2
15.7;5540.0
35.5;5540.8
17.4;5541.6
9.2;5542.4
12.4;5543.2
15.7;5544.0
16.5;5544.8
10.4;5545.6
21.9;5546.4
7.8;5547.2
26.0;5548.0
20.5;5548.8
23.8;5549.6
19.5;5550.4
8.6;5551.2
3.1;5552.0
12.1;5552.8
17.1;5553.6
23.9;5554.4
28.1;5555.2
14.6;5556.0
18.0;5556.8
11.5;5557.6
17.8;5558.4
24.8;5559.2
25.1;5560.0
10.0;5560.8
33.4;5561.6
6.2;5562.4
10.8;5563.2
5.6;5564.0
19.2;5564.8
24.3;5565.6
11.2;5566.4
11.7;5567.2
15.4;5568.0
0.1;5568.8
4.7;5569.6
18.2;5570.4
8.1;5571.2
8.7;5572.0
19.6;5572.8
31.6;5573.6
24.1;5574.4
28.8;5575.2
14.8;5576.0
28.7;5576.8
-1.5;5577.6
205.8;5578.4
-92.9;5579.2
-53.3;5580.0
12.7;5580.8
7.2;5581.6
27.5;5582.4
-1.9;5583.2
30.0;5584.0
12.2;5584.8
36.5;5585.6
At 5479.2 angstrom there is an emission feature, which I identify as Lyman alpha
